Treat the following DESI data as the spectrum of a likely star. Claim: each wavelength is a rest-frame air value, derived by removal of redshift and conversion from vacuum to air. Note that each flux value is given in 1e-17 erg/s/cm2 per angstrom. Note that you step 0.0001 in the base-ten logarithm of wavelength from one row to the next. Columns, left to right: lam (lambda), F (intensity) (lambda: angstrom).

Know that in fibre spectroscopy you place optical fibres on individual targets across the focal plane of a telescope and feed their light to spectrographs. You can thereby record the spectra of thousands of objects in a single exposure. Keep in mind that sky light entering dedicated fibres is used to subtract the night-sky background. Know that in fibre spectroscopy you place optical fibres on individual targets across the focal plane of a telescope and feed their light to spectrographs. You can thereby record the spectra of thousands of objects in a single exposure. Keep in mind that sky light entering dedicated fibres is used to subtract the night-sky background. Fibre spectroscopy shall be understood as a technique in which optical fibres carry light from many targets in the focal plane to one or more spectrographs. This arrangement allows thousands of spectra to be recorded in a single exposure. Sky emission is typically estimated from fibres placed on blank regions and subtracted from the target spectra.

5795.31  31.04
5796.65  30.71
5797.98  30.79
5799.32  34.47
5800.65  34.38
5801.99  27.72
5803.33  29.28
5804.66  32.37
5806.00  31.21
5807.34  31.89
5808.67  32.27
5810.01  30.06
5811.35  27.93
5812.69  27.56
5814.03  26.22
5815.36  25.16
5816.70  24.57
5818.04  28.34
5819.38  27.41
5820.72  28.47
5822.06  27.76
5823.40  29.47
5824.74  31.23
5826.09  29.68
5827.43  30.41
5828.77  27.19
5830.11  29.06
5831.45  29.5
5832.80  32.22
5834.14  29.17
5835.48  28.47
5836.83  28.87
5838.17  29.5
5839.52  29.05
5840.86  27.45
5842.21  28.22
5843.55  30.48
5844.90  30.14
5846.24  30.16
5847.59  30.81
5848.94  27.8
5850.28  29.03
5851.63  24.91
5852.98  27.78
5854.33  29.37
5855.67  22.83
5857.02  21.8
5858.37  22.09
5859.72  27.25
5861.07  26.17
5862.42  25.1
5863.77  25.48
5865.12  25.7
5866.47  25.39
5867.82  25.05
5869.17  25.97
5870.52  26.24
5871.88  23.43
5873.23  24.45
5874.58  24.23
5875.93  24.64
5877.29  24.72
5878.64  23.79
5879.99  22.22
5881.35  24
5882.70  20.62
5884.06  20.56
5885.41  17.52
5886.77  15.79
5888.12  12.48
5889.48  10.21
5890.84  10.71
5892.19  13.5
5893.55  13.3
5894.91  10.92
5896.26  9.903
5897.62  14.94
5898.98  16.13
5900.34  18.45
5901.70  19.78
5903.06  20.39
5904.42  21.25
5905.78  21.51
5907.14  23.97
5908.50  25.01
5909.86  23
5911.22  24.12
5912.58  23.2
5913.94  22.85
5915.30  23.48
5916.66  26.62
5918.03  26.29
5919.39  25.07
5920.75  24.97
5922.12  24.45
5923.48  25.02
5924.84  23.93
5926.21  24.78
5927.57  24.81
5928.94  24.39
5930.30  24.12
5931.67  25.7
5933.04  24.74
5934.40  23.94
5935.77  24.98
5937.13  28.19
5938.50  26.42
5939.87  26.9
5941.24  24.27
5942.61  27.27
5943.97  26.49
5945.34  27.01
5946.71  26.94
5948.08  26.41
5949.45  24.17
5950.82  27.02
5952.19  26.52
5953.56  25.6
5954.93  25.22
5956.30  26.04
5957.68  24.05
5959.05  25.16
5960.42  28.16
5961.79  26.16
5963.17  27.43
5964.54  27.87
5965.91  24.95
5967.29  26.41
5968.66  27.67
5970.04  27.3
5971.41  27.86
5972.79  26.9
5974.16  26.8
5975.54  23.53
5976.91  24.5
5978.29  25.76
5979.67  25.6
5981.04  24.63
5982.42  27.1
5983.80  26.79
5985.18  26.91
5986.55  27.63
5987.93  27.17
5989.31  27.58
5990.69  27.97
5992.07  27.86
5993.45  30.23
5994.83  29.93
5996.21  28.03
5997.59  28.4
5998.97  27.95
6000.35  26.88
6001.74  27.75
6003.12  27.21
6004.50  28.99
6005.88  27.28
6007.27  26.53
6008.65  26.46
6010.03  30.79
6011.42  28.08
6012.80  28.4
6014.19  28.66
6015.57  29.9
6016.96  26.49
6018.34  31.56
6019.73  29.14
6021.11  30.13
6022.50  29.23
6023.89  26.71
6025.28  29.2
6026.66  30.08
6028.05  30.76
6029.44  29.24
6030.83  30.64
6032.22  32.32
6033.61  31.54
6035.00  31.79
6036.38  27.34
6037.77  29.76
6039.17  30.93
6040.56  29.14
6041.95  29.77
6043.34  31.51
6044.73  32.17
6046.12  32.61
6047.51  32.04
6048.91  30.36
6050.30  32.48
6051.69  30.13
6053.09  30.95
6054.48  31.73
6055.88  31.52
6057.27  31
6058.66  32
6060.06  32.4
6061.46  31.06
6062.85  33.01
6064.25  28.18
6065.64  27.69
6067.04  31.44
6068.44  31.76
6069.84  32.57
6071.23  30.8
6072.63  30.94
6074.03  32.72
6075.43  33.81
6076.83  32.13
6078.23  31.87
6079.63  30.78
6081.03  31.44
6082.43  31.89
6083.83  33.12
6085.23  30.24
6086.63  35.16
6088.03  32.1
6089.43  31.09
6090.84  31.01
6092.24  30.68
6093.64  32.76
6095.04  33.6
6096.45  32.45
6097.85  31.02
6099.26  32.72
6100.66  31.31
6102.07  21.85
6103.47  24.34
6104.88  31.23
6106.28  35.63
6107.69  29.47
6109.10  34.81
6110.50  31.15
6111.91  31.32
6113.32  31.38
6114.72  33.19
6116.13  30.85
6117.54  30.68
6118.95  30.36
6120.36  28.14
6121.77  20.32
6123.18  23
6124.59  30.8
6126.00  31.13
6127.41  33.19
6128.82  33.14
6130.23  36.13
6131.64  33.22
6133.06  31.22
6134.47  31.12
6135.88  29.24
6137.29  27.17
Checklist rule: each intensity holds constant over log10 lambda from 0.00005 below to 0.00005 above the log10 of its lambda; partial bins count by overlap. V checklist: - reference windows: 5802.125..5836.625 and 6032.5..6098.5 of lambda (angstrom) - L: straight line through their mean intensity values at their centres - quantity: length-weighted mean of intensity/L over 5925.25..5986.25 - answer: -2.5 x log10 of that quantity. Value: 0.17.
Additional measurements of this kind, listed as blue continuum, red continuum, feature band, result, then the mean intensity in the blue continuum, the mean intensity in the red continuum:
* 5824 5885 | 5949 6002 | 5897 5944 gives 0.13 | 26.7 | 26.8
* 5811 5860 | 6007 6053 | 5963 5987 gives 0.12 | 28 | 29.9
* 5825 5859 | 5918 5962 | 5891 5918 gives 0.33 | 28.3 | 25.6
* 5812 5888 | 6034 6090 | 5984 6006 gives 0.07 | 26.3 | 31.3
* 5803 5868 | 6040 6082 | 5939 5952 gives 0.13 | 28.1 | 31.3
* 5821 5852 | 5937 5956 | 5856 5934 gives 0.25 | 29.2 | 26.3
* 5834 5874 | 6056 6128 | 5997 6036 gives 0.02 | 26.9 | 30.9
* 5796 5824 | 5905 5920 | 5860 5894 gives 0.21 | 29.4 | 24.1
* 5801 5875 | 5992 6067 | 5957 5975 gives 0.10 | 27.8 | 29.8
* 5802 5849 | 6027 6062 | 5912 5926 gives 0.21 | 29.1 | 31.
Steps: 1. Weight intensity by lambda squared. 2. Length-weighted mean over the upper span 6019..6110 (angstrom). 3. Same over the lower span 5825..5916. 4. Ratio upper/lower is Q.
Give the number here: 1.40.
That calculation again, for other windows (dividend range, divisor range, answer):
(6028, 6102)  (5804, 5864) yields 1.20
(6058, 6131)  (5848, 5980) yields 1.39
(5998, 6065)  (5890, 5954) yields 1.36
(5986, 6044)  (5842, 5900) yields 1.36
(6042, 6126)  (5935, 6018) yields 1.19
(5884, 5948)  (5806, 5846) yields 0.78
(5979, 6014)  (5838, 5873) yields 1.09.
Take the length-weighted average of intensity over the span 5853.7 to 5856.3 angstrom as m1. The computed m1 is 26.2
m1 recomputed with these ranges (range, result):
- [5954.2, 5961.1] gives 25.7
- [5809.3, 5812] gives 29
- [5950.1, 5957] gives 26.1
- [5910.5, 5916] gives 23.5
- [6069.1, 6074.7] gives 31.8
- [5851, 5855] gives 27.4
